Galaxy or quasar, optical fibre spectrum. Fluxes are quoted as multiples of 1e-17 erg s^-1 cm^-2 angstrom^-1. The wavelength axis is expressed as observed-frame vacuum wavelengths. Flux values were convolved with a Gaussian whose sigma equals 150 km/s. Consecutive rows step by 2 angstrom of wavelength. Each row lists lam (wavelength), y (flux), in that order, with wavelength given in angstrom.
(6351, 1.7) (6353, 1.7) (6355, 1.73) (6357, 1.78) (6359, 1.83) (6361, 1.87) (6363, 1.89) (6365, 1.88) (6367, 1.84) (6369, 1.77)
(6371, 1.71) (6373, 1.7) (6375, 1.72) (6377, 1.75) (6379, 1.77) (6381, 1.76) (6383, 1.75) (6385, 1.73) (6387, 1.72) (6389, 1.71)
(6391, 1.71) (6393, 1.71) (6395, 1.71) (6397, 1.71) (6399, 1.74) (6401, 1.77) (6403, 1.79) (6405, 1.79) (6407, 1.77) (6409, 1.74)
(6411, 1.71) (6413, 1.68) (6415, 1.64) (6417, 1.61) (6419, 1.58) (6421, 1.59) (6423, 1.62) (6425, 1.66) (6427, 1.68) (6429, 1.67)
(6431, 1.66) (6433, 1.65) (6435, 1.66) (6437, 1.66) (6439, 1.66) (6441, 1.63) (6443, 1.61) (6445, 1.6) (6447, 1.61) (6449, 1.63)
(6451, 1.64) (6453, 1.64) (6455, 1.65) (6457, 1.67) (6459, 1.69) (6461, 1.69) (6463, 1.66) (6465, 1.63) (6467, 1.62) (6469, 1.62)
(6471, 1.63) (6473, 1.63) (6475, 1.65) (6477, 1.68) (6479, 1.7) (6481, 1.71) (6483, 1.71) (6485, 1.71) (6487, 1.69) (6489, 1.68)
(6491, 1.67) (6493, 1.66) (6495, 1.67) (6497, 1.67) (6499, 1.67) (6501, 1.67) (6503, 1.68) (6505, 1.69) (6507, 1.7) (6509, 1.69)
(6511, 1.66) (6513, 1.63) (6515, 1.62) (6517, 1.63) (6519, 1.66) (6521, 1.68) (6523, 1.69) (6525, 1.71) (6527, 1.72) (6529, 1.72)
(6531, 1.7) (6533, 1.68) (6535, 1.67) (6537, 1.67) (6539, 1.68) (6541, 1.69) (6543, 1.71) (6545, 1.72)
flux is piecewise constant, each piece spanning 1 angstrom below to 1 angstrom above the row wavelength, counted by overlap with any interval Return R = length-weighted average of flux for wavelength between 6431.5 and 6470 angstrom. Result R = 1.64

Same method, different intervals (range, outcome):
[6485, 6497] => 1.68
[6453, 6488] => 1.67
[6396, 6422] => 1.7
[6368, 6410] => 1.74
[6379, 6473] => 1.68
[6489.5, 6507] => 1.67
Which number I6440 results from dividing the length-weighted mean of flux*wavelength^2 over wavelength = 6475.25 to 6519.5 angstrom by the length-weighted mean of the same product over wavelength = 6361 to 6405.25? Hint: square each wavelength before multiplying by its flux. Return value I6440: 1.0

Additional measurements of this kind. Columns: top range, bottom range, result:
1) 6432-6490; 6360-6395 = 0.96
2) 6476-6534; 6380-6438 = 1.02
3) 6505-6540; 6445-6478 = 1.04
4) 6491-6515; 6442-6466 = 1.03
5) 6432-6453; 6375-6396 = 0.96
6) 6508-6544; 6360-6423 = 1.01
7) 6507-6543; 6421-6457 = 1.05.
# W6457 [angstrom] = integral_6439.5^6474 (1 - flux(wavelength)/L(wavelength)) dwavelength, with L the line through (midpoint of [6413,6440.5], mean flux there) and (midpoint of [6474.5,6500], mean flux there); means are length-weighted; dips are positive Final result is 0.5 angstrom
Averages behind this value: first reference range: 1.64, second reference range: 1.68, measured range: 1.64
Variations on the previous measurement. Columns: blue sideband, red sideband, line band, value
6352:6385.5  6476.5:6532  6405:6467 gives 2.7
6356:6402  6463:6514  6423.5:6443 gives 0.7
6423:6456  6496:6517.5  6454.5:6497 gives -0.3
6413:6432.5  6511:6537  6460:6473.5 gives 0.1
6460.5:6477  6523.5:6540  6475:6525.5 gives -0.3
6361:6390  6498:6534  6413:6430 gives 1.0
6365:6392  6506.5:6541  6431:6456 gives 1.1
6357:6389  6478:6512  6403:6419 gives 0.4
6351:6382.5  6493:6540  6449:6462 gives 0.4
